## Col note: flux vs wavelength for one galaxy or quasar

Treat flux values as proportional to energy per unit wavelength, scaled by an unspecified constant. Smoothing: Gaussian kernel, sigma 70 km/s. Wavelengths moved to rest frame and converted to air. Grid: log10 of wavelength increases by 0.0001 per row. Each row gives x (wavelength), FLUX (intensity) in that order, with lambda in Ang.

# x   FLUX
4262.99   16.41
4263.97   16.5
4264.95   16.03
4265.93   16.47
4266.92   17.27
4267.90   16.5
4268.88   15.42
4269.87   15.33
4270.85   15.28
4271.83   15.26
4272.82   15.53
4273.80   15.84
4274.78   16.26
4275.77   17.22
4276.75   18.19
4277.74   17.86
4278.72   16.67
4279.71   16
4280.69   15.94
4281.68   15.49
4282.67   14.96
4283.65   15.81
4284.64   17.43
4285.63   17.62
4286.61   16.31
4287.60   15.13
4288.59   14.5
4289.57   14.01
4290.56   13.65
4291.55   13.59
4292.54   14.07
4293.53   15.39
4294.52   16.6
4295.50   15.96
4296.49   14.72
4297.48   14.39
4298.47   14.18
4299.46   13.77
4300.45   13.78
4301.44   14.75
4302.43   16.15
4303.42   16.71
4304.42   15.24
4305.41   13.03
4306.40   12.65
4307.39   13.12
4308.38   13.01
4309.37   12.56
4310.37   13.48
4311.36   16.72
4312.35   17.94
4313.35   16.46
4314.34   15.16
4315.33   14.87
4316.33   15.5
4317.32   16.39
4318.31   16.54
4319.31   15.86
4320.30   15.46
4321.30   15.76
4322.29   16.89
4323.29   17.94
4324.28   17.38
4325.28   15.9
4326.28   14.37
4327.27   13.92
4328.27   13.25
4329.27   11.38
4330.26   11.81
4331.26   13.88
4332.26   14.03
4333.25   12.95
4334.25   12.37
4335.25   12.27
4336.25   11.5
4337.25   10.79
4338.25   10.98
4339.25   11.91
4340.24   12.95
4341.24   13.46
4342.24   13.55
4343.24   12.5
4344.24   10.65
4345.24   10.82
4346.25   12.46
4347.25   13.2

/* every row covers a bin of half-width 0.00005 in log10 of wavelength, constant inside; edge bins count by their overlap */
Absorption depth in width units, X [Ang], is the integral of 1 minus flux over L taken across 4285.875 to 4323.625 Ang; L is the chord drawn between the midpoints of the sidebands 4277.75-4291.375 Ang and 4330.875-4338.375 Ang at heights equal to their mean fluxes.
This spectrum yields -2.0 Ang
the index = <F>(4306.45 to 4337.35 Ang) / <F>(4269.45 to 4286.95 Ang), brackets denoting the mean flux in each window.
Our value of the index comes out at 0.9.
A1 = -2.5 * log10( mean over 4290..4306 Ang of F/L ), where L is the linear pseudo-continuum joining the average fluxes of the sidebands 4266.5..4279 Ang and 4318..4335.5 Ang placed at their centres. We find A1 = 0.06 mag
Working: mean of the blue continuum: 16.4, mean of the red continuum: 14.6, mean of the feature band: 14.7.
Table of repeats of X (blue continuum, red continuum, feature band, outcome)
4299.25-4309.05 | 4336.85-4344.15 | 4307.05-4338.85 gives -2.82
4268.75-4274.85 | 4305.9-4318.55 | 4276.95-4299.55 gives -0.25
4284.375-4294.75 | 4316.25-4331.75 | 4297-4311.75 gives 0.93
